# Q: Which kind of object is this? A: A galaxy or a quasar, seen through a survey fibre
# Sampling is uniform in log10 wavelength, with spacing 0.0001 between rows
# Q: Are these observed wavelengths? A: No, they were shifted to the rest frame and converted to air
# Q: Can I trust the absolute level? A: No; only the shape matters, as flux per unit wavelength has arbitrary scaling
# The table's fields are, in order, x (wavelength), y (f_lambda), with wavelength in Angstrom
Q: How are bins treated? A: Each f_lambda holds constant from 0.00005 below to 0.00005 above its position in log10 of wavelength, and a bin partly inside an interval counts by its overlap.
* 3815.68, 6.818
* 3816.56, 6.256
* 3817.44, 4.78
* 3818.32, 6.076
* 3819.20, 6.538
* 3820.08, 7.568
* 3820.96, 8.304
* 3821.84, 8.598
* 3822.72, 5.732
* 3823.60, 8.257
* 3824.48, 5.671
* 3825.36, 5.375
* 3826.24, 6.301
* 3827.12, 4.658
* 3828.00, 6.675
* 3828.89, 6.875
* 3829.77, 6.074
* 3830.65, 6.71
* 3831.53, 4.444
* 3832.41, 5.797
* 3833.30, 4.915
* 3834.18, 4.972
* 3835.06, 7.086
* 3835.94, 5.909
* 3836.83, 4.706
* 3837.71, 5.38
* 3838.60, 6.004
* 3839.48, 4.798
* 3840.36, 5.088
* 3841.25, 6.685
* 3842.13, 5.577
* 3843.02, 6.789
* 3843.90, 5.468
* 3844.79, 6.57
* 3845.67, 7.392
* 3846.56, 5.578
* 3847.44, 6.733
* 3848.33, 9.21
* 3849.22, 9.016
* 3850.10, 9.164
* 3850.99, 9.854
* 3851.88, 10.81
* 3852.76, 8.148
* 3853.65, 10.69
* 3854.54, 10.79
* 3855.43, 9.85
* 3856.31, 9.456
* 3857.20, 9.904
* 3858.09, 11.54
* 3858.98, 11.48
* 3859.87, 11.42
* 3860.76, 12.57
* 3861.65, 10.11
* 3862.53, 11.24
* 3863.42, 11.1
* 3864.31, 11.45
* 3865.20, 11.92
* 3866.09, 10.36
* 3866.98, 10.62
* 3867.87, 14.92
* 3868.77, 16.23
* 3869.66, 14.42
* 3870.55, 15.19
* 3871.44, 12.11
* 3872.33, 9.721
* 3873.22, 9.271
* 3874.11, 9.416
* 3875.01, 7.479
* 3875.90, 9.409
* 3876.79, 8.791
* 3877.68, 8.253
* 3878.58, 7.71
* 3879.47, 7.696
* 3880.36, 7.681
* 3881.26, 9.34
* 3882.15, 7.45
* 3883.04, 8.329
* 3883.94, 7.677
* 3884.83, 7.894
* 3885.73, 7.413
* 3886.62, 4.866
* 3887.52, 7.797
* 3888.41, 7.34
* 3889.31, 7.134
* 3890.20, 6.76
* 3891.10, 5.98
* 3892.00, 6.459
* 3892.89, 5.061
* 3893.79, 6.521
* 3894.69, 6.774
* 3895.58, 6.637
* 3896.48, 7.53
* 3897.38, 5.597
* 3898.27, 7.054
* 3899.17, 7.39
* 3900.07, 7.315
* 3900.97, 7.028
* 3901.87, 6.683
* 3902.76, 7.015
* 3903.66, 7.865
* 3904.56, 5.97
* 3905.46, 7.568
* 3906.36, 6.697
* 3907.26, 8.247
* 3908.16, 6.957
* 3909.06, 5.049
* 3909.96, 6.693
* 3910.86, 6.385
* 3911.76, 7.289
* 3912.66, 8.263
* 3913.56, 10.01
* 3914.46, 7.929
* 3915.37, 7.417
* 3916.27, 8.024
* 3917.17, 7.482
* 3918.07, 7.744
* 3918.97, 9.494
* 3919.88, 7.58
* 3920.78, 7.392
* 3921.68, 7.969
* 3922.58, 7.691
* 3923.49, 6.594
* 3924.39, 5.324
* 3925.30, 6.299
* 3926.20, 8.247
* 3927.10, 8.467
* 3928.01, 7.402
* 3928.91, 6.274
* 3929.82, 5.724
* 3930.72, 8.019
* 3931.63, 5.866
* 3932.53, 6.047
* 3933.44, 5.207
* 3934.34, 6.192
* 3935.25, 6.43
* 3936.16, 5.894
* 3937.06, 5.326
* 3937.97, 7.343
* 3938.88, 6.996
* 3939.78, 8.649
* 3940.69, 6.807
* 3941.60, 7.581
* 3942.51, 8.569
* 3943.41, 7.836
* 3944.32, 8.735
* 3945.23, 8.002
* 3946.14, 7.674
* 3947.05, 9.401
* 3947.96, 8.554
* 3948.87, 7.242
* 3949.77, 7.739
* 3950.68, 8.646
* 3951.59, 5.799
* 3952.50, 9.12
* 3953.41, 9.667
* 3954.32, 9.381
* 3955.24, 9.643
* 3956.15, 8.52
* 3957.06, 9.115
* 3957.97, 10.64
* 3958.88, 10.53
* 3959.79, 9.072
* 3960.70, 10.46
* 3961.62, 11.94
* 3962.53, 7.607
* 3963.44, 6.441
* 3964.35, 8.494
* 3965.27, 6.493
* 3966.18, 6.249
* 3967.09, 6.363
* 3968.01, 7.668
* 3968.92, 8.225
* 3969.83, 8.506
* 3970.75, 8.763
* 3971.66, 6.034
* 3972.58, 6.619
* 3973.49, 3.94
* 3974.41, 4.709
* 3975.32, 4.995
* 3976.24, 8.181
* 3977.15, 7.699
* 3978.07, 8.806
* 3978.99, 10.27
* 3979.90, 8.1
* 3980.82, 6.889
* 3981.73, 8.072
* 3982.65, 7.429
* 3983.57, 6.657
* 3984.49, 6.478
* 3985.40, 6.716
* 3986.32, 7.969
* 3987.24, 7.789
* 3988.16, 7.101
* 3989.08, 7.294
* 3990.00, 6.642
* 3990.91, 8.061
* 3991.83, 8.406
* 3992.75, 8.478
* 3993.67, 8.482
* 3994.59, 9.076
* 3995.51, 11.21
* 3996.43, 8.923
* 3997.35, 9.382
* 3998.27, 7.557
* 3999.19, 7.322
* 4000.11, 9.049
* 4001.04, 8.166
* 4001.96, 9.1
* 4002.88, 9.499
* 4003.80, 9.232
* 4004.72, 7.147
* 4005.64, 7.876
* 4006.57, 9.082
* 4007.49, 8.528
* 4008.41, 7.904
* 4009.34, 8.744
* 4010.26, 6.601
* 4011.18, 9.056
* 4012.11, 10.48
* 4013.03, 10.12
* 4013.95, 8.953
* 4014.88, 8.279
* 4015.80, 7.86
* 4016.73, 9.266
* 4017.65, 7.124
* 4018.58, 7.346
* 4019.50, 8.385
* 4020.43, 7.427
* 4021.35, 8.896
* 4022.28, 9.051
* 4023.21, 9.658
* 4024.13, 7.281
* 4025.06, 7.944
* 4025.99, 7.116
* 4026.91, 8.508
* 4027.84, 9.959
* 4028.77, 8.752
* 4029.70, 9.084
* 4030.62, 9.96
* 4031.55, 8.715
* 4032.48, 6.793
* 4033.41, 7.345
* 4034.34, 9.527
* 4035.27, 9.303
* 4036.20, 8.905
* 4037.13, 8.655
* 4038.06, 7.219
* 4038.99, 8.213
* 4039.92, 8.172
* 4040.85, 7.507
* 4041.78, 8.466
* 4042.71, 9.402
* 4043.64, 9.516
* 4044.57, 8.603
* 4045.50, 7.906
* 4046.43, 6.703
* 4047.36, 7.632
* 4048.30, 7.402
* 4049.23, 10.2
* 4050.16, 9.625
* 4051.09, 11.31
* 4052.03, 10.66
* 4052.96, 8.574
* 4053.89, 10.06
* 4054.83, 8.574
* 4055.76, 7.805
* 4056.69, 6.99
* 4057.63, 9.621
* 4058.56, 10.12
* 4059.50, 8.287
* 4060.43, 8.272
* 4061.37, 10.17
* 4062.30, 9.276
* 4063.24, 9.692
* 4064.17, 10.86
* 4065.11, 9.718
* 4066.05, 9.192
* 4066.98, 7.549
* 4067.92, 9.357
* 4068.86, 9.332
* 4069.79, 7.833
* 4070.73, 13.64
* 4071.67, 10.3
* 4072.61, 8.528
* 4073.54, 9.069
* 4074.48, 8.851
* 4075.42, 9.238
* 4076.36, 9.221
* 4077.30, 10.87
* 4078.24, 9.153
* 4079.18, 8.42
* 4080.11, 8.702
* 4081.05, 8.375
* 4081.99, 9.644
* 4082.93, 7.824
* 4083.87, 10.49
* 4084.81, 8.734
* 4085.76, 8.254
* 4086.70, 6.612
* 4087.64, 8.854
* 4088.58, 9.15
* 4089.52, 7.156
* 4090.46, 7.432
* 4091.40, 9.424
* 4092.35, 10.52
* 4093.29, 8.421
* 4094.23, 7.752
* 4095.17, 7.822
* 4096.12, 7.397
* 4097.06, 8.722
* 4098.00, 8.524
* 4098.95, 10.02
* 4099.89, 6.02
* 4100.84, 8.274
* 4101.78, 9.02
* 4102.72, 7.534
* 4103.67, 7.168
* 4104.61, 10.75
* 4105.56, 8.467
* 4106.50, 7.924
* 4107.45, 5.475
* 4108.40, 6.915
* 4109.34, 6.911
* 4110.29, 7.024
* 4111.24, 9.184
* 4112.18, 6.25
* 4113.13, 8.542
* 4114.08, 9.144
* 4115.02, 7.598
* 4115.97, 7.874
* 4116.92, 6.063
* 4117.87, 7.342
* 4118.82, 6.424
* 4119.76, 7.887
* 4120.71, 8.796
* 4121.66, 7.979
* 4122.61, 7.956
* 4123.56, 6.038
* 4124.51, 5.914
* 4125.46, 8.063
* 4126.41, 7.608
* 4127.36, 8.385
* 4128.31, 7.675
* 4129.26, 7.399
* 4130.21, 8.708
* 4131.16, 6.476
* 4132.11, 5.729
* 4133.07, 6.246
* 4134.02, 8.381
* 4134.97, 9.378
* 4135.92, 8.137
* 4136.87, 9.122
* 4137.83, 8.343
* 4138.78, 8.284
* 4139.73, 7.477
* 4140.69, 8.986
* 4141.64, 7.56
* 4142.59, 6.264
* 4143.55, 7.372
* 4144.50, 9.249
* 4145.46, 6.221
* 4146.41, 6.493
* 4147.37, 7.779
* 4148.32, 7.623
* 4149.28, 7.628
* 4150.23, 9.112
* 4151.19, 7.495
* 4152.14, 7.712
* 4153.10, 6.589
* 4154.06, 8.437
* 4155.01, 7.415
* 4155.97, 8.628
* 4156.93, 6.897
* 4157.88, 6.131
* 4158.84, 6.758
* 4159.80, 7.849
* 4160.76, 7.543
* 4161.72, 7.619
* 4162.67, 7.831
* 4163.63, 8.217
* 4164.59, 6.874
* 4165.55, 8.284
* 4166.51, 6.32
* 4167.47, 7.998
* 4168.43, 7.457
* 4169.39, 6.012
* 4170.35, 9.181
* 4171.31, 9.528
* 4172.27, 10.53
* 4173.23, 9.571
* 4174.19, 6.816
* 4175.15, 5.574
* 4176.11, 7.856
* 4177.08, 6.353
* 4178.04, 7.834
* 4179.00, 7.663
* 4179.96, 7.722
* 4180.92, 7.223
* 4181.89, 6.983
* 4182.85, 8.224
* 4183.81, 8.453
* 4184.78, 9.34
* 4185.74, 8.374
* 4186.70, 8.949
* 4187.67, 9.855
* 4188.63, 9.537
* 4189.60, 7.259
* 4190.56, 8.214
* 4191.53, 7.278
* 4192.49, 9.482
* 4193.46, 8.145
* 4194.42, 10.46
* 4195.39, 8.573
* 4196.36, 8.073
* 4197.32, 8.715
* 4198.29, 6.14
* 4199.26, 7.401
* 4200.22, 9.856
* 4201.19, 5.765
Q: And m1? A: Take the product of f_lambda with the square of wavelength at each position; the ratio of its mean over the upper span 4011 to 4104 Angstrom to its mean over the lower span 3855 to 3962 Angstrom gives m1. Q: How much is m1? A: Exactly 1.14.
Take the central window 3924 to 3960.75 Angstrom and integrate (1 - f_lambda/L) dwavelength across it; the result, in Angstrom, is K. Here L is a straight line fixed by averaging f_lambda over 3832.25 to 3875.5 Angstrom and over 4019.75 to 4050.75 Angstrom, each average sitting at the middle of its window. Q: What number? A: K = 4.40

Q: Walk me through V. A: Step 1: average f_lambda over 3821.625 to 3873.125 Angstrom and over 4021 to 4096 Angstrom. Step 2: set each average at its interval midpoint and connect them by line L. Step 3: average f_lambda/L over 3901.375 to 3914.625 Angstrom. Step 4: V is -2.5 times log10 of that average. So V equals 0.19 mag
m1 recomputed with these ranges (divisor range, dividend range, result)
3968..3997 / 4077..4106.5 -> 1.18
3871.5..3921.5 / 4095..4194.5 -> 1.18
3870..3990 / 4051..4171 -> 1.17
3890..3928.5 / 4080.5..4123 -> 1.24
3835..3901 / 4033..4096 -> 1.15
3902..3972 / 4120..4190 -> 1.13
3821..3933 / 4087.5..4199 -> 1.14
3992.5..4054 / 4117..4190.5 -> 0.96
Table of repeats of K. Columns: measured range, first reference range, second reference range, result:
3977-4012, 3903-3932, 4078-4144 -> -2.9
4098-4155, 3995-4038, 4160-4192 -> 3.1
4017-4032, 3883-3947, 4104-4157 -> -2.1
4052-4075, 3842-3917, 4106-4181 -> -4.0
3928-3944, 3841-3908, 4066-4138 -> 3.3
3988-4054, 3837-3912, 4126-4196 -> -3.5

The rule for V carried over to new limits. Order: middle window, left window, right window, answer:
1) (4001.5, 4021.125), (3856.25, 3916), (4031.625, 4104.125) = 0.030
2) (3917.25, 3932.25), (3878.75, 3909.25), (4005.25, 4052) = 0.020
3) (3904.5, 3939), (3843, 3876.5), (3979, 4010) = 0.295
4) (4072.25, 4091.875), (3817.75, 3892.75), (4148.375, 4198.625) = -0.096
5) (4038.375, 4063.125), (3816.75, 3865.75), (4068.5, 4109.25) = -0.041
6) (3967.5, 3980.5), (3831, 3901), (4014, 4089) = 0.179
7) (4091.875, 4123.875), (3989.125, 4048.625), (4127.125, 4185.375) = 0.013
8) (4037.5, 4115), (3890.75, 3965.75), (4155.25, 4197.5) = -0.114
